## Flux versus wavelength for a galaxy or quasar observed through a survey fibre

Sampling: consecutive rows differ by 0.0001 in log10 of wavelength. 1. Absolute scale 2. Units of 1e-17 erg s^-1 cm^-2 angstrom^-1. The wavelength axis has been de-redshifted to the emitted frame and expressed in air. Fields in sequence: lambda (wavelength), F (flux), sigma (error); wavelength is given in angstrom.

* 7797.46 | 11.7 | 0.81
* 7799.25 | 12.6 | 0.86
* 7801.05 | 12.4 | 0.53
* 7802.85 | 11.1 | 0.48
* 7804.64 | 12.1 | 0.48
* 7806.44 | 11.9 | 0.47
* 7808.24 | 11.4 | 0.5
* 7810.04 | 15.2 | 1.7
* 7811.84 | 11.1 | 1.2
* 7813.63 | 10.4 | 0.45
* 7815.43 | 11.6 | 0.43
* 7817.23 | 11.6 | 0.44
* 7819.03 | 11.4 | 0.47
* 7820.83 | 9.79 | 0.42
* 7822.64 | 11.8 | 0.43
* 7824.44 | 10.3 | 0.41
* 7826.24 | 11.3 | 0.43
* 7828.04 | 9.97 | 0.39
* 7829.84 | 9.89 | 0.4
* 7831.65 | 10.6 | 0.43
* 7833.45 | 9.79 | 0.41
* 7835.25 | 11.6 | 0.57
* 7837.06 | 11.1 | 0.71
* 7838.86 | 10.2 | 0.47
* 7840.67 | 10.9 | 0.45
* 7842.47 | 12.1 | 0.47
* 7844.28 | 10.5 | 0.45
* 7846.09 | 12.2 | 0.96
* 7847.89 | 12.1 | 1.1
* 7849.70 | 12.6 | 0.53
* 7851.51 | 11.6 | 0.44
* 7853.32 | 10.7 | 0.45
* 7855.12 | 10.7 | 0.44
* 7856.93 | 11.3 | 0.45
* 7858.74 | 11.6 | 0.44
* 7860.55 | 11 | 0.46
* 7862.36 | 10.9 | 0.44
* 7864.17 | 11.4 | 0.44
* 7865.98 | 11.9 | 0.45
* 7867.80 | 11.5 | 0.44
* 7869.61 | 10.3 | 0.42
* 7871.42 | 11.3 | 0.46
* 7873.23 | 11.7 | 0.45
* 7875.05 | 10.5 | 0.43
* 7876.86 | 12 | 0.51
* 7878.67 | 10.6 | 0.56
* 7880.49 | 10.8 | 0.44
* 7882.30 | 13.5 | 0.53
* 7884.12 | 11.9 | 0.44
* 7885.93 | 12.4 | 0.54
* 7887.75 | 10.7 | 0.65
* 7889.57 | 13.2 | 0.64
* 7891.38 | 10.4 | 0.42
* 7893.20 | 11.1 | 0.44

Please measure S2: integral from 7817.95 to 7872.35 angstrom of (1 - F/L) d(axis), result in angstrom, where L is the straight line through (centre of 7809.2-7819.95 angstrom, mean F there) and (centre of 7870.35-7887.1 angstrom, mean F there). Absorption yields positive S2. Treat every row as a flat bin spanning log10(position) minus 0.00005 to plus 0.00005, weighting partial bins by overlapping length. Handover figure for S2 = 3.1 angstrom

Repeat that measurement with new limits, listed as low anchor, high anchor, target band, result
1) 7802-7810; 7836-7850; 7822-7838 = 1.29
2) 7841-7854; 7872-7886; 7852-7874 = 0.85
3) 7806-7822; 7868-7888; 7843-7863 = 0.19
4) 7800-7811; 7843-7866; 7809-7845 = 2.64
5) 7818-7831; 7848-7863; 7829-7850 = -0.20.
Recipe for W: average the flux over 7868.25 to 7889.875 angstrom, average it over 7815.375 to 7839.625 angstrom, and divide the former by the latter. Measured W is 1.07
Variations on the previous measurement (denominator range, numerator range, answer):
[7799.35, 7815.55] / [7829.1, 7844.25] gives 0.90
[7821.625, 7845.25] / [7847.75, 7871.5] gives 1.05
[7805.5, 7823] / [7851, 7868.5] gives 0.97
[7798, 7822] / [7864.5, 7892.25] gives 0.98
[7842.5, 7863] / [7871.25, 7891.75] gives 1.02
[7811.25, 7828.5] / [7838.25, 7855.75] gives 1.04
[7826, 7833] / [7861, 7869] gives 1.10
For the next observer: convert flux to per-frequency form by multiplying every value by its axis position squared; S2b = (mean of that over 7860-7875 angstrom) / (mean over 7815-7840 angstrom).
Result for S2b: 1.05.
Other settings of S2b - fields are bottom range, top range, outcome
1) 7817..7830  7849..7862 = 1.06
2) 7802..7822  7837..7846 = 0.96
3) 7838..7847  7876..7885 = 1.06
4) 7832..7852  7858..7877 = 1.00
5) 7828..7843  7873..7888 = 1.10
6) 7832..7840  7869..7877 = 1.05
